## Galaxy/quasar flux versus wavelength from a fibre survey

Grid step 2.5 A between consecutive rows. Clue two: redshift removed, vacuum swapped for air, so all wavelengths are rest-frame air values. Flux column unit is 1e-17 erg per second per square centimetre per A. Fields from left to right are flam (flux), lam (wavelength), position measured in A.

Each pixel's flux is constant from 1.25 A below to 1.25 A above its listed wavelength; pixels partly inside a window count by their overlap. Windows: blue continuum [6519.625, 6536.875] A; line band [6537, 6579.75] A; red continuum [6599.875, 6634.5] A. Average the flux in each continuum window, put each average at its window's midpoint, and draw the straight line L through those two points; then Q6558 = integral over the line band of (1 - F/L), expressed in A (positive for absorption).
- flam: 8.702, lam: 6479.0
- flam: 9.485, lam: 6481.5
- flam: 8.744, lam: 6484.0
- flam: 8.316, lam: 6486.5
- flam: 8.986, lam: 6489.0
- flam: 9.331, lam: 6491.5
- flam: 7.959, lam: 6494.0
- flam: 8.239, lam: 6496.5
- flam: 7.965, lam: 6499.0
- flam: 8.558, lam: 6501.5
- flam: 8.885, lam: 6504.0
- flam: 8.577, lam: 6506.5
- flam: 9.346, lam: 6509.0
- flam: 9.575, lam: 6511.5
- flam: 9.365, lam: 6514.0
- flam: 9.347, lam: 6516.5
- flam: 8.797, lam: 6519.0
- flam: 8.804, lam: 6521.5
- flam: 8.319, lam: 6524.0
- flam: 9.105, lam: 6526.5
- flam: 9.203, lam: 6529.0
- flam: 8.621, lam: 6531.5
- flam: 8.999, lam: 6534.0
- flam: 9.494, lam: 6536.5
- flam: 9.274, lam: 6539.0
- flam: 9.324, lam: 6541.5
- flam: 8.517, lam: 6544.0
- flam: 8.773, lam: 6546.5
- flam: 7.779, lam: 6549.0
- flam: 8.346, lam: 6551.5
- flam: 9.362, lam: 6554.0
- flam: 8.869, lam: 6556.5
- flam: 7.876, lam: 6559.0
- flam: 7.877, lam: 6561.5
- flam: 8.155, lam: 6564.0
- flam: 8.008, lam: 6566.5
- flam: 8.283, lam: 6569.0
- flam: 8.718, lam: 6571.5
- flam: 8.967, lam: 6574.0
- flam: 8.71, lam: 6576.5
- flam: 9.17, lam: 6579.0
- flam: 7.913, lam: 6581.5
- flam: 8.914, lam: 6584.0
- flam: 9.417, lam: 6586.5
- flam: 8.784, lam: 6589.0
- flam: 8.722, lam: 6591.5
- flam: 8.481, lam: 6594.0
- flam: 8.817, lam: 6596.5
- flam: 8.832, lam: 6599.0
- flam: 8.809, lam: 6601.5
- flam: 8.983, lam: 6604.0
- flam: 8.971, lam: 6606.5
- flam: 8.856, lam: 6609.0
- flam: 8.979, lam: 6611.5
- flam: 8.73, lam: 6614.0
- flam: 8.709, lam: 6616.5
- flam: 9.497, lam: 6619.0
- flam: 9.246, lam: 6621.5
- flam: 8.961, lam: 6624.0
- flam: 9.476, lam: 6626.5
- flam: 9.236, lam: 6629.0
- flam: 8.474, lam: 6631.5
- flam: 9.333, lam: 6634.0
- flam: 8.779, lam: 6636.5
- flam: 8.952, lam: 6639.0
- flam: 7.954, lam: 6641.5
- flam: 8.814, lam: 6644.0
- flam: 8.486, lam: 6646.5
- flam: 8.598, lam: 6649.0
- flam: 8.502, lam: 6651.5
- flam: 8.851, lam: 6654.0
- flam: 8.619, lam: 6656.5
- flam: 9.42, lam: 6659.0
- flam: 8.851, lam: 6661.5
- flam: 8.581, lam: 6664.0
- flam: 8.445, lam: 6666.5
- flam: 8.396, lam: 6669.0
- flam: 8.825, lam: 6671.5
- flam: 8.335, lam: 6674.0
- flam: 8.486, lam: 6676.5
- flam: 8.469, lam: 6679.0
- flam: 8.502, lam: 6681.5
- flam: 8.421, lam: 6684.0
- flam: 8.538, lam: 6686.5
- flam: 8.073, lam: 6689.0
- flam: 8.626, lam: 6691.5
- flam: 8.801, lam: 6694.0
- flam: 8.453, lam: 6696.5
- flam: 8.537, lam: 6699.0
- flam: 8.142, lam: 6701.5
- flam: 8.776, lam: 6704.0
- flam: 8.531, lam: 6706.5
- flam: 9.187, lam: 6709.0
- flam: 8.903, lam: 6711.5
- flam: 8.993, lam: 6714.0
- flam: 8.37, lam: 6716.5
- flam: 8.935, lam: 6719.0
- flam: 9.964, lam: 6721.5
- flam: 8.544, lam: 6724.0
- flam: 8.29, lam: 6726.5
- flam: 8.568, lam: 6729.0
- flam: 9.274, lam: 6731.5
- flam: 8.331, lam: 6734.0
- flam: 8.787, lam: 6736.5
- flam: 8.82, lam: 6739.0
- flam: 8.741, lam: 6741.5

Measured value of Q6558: 1.6 A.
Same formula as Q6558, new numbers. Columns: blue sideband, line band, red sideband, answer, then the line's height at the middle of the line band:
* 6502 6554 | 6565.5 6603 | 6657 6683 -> 0.42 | 8.81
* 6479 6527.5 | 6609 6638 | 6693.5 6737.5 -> -0.84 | 8.78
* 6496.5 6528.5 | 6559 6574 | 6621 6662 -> 1.04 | 8.86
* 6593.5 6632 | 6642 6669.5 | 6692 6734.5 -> 0.60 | 8.87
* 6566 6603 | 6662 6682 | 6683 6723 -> 0.44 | 8.71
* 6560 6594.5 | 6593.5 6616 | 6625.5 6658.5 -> -0.44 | 8.67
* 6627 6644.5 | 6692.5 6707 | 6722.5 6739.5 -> 0.30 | 8.72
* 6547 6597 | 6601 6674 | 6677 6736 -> -1.89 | 8.61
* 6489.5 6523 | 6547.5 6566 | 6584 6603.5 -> 1.09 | 8.84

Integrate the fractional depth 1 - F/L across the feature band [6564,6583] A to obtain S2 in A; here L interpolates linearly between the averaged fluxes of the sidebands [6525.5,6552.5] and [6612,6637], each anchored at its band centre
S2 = 0.89 A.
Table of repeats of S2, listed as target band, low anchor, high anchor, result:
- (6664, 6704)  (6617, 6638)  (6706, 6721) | 2.2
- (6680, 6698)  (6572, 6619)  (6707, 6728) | 0.8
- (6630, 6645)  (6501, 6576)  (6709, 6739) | 0.1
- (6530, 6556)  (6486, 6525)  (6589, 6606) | -0.2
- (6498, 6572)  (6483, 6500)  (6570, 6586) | -0.9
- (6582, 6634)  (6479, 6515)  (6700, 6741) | -0.9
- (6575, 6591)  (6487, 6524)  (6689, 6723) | 0.0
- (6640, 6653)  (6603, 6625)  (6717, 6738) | 0.7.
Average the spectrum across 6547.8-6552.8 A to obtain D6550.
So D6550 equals 8.08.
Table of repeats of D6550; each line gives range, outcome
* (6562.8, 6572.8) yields 8.3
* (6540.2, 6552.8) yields 8.55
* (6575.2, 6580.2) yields 8.94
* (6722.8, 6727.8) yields 8.42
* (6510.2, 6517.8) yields 9.42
